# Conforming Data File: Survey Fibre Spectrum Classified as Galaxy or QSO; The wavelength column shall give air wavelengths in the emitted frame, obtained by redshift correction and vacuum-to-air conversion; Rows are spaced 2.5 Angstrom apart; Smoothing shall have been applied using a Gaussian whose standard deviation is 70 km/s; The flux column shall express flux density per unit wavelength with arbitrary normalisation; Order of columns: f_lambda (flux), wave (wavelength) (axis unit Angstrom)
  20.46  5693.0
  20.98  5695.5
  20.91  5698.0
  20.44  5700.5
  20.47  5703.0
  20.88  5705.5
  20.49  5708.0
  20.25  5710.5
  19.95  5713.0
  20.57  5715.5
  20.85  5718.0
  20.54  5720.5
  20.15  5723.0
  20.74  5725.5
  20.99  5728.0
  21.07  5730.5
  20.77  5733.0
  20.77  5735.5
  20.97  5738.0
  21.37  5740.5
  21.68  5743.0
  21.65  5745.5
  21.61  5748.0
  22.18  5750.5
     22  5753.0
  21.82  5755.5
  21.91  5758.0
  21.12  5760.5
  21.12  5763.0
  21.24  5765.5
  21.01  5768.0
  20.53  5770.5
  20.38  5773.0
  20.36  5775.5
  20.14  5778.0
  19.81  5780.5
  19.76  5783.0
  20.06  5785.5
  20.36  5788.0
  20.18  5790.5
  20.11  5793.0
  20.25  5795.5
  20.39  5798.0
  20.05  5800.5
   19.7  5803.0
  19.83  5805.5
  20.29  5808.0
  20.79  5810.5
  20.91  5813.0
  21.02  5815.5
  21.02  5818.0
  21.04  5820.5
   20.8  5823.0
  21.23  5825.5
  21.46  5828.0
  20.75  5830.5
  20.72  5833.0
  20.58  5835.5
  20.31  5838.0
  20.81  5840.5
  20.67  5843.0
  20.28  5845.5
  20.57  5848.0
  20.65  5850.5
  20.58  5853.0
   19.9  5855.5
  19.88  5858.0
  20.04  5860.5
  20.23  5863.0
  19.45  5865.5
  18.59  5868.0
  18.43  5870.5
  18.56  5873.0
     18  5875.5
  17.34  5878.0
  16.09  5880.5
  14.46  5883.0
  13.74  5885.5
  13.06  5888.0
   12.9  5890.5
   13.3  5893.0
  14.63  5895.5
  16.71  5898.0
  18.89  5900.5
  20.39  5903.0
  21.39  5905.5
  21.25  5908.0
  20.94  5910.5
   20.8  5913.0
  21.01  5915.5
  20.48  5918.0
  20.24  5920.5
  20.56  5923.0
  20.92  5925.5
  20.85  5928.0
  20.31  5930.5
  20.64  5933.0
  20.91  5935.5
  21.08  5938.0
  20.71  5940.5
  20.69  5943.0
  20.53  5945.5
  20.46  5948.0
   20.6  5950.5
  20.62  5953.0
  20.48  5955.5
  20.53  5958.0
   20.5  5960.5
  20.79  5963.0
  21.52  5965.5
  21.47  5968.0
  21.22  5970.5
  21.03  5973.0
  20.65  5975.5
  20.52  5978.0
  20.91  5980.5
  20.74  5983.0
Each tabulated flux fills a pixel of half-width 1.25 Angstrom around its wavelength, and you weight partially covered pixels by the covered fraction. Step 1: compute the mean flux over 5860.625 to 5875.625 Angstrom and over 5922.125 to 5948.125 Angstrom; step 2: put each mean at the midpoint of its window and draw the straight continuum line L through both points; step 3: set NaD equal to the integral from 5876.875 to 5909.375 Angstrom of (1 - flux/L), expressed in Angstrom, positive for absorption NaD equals 5.3 Angstrom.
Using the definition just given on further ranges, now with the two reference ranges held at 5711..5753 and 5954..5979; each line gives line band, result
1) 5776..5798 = 0.9 Angstrom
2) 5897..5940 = 0.9 Angstrom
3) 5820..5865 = 0.8 Angstrom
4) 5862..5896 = 7.4 Angstrom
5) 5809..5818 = 0.0 Angstrom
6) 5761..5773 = 0.0 Angstrom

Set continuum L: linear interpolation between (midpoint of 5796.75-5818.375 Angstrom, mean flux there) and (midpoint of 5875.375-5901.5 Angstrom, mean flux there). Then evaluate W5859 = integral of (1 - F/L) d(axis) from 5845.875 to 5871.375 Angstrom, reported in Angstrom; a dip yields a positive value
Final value -4.05 Angstrom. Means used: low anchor 20.4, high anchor 15.2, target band 19.9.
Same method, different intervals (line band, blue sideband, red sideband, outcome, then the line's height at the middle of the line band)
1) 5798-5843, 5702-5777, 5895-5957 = 0.1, 20.7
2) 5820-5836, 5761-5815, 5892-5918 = -0.8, 19.9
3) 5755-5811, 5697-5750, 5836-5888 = -1.4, 20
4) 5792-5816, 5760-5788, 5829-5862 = 0.2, 20.5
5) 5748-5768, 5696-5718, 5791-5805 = -1.3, 20.3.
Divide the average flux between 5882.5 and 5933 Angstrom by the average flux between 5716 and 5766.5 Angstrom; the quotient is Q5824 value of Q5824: 0.87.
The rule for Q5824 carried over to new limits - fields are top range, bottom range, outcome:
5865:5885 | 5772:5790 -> 0.86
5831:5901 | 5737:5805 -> 0.88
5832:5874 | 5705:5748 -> 0.96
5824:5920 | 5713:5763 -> 0.89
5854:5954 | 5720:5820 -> 0.91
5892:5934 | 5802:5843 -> 0.95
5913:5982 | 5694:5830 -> 1.00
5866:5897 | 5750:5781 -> 0.75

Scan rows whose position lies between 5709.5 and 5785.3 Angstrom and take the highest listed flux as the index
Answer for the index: 22.18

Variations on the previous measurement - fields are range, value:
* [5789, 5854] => 21.46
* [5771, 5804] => 20.39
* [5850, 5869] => 20.65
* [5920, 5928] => 20.92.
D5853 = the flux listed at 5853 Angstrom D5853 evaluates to 20.58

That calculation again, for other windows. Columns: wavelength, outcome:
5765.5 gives 21.24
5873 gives 18.56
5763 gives 21.12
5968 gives 21.47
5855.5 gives 19.9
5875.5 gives 18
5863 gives 20.23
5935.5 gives 20.91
